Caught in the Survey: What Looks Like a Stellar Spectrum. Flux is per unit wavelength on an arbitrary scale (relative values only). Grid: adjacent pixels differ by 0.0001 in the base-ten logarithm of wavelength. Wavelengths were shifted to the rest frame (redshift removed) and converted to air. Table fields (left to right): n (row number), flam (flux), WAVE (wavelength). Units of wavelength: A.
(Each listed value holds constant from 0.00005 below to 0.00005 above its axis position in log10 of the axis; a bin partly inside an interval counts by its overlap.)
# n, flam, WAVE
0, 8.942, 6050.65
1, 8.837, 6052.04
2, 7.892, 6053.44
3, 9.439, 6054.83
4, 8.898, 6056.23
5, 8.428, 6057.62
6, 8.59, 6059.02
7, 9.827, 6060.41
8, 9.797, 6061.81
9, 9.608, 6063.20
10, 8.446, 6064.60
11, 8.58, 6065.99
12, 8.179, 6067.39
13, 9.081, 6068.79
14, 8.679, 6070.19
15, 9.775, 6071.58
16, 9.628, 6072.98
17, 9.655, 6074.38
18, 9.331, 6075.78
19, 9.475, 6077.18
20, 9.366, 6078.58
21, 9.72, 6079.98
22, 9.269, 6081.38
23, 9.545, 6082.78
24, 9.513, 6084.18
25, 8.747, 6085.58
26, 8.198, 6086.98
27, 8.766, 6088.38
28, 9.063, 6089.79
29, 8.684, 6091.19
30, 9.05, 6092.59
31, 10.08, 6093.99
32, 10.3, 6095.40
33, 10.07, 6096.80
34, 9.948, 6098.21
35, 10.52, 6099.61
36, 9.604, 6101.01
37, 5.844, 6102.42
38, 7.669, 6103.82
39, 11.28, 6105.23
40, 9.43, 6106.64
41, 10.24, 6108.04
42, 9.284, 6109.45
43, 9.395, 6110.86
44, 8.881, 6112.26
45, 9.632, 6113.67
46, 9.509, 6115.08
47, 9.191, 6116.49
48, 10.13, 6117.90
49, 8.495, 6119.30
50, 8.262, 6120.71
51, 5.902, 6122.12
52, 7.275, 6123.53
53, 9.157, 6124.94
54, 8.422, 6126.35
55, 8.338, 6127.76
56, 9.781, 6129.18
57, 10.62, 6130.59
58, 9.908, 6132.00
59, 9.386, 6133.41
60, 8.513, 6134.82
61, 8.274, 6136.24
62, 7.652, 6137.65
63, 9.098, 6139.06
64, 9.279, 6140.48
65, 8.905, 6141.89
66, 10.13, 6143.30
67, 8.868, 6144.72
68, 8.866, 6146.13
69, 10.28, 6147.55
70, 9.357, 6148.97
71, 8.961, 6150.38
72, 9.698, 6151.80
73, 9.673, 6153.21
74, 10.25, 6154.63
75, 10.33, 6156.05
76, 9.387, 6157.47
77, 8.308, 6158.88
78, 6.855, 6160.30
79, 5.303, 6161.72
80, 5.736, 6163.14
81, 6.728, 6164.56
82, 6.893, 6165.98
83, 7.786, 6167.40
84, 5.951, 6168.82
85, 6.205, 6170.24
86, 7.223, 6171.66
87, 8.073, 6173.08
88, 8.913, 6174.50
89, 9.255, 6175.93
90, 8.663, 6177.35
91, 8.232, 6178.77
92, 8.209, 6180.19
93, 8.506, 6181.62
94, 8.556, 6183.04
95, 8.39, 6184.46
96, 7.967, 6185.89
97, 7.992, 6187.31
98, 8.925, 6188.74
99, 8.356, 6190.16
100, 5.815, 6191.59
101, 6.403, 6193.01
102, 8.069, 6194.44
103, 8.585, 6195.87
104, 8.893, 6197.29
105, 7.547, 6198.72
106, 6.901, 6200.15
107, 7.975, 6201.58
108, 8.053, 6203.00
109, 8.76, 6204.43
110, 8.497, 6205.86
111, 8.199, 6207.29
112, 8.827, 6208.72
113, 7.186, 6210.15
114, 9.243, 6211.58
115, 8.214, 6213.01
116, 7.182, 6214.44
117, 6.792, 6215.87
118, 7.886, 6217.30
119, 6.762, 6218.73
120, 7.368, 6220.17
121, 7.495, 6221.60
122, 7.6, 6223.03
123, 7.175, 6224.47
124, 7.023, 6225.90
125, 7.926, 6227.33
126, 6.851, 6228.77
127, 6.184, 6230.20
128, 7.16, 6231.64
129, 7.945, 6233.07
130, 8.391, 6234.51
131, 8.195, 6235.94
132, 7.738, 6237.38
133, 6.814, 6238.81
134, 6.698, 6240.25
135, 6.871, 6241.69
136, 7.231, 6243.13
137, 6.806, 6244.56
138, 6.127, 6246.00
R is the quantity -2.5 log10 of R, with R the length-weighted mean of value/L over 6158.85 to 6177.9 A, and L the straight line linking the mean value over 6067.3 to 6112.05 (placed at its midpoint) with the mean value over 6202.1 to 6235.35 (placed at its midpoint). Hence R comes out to 0.15 mag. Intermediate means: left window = 9.3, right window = 7.69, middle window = 7.23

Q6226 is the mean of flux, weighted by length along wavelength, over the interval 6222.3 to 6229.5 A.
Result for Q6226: 7.31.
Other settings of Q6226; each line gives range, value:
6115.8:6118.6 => 9.67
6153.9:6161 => 9.03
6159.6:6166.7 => 6.3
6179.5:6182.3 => 8.34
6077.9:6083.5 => 9.48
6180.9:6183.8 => 8.53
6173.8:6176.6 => 9.06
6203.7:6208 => 8.48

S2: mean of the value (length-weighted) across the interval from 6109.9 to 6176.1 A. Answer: 8.57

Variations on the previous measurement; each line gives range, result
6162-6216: 7.83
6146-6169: 8.29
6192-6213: 8.05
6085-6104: 9.08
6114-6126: 8.53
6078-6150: 9.13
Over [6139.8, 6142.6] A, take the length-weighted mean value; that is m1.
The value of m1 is 9.12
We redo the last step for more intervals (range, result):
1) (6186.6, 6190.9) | 8.41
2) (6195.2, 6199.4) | 8.35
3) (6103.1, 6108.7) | 9.64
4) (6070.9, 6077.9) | 9.56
